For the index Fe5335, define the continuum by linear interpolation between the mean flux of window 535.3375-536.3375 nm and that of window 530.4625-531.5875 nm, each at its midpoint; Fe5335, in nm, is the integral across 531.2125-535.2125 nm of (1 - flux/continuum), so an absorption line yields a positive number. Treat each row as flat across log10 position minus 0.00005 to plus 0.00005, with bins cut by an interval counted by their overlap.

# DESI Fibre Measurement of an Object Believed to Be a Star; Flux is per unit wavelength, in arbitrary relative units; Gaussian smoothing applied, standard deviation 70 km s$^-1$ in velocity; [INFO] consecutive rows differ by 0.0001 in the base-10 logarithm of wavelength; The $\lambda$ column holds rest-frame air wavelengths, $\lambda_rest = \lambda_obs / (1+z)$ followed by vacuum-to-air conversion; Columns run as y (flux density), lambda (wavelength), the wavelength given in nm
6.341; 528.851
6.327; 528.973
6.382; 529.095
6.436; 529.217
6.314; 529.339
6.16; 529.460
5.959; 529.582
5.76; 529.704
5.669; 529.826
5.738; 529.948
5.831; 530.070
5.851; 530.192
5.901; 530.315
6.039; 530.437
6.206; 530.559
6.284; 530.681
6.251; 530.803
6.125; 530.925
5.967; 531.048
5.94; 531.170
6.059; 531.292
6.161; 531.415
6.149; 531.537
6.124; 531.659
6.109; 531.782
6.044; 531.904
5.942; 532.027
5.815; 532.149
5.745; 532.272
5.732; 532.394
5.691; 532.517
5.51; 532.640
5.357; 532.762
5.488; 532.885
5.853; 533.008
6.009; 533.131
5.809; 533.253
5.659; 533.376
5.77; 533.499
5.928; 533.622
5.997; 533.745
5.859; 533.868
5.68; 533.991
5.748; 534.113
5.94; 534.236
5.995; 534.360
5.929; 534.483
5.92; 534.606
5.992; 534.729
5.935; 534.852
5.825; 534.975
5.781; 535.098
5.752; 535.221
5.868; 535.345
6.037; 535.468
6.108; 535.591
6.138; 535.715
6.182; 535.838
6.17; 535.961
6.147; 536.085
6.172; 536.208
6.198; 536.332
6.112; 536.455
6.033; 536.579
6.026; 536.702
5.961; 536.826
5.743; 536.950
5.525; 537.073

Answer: 0.17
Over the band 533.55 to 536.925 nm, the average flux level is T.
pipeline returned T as 5.98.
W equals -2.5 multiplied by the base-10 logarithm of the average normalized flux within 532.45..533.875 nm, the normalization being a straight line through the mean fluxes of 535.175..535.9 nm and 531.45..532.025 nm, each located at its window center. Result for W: 0.06 mag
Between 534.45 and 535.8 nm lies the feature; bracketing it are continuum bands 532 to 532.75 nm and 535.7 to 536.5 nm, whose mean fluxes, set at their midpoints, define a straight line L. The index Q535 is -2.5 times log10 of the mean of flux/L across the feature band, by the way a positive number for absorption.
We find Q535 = 0.02 mag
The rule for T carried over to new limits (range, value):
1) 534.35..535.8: 5.94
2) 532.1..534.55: 5.77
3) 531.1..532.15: 6.05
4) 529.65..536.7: 5.93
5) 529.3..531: 6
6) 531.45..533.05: 5.82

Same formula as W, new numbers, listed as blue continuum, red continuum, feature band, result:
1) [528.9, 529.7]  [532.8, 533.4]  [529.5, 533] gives 0.01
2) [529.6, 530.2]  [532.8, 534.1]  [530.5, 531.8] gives -0.06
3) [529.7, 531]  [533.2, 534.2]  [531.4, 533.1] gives 0.01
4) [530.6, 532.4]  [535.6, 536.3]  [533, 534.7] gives 0.04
